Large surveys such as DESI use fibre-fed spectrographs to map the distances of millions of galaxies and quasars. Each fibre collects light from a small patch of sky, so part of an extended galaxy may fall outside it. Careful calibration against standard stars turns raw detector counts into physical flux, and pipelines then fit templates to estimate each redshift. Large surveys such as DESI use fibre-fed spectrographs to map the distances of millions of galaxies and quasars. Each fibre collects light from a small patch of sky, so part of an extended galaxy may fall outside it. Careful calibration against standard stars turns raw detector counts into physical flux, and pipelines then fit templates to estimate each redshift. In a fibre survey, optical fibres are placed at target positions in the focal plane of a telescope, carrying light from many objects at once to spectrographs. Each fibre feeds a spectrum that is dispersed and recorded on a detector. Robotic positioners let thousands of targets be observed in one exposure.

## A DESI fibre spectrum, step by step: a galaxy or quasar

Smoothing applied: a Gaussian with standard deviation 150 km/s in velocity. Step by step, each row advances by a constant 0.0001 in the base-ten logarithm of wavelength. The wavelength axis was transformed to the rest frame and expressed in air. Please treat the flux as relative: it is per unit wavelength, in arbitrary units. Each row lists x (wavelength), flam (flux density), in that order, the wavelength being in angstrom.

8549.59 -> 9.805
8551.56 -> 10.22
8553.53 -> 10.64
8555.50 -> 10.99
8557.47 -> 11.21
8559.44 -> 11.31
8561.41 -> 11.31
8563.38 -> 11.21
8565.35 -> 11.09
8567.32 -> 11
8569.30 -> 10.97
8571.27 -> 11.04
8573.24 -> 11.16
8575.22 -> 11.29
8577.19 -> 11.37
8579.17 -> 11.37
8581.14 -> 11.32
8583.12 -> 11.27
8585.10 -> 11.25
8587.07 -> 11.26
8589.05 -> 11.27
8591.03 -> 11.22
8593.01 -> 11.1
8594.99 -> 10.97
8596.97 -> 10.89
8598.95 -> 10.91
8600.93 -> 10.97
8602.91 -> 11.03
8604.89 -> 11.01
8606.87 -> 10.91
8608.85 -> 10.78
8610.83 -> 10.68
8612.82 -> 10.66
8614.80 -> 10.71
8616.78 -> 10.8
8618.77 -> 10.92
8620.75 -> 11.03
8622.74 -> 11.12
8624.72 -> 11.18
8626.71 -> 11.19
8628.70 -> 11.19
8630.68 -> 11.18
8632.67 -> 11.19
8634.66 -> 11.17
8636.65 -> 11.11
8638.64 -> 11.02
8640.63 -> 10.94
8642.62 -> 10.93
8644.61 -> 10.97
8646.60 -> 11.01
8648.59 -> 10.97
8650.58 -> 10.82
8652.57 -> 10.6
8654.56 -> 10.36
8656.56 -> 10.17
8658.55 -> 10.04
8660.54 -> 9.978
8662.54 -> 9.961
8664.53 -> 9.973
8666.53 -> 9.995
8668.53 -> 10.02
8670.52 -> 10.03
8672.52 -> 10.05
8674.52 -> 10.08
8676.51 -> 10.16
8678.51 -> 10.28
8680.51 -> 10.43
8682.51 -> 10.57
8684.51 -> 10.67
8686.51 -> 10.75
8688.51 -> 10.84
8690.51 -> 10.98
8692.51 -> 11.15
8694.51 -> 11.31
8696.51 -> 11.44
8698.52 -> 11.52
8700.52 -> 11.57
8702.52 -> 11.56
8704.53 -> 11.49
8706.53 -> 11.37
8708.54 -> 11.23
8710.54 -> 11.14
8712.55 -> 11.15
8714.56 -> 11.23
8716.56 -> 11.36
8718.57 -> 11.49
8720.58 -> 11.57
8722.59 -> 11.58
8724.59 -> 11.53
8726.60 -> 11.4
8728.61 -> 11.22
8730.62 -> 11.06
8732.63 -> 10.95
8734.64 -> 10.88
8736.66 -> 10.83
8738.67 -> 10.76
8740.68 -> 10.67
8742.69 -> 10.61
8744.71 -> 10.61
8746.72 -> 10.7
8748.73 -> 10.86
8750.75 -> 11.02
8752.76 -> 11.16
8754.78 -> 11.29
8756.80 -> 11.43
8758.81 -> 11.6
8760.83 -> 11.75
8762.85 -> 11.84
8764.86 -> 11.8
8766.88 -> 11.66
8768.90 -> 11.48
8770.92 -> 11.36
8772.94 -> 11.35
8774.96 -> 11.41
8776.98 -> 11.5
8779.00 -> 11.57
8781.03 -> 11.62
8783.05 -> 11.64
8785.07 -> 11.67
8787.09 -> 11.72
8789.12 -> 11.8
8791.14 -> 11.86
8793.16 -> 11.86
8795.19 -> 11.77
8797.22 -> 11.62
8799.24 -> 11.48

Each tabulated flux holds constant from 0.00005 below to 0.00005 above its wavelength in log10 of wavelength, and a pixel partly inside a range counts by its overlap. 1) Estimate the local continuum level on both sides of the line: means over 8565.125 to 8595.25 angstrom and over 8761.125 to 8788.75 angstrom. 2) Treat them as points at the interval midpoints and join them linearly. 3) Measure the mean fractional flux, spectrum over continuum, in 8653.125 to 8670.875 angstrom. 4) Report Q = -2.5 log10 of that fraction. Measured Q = 0.13 mag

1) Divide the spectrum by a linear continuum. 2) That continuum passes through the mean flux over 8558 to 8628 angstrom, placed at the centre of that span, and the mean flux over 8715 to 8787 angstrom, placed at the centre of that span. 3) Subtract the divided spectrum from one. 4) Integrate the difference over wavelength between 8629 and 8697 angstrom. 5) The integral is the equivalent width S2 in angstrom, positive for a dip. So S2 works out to 3.4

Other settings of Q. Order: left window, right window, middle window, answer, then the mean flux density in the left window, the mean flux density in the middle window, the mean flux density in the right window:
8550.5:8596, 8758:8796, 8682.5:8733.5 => 0.02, 11.1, 11.3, 11.6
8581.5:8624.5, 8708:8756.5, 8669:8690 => 0.07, 11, 10.4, 11.1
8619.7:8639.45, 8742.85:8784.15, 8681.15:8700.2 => 0.02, 11.1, 11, 11.4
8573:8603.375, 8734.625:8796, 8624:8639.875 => 0.01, 11.2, 11.1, 11.4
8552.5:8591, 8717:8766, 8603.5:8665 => 0.04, 11.2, 10.8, 11.2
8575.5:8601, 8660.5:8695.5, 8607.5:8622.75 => 0.01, 11.2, 10.8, 10.4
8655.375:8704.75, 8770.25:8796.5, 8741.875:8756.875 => 0.03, 10.6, 10.9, 11.6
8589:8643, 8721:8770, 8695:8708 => -0.03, 11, 11.5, 11.2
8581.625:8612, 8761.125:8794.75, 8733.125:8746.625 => 0.08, 11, 10.7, 11.6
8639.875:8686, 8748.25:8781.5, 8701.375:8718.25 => -0.04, 10.4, 11.3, 11.5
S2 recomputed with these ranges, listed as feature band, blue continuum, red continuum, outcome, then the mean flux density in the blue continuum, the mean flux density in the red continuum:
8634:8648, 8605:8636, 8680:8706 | 0.0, 11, 11.1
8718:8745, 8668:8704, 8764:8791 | 0.2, 10.8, 11.6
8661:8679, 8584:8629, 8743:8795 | 1.8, 11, 11.5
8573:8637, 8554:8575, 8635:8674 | -1.4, 11.1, 10.5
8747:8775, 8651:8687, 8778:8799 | -0.1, 10.2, 11.7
